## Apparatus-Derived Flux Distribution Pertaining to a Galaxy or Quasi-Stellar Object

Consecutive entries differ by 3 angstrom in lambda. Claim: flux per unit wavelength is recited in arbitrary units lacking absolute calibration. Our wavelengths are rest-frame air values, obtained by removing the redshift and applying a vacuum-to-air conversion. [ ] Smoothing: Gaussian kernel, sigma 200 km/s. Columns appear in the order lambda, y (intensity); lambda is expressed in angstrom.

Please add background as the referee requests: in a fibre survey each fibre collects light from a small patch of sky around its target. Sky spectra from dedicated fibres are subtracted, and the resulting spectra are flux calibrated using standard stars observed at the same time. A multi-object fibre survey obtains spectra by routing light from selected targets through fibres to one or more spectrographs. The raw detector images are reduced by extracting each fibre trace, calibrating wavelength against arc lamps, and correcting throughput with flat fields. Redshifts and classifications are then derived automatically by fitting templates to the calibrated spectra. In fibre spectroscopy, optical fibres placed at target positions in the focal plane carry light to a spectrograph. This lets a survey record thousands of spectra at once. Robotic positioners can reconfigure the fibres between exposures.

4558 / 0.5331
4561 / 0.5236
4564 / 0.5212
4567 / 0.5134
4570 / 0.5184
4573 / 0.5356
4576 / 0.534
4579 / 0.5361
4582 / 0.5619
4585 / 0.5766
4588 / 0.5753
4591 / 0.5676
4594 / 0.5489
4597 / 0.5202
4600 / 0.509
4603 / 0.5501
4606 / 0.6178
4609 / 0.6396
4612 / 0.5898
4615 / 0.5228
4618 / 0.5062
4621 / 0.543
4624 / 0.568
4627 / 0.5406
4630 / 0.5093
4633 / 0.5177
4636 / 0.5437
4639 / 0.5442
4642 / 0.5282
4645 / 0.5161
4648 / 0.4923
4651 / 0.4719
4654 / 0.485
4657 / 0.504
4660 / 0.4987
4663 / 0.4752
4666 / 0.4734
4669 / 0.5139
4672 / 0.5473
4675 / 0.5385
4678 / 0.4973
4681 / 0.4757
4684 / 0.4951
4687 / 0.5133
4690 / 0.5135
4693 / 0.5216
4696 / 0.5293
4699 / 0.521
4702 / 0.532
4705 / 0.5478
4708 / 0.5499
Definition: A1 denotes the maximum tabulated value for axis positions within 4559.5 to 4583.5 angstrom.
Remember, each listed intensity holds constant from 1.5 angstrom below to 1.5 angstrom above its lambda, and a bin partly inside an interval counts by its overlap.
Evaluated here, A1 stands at 0.5619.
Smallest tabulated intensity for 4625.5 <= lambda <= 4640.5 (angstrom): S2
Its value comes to 0.5093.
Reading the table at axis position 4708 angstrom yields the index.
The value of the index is 0.5499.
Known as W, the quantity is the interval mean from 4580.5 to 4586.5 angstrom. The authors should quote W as 0.569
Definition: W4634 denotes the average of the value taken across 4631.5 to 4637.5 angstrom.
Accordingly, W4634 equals 0.531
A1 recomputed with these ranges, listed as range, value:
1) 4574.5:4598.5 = 0.5766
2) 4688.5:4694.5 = 0.5216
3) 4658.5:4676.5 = 0.5473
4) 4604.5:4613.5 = 0.6396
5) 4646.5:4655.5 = 0.4923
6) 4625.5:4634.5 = 0.5406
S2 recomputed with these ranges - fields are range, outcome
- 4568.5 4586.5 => 0.5184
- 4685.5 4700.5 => 0.5133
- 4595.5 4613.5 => 0.509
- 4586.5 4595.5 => 0.5489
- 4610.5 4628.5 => 0.5062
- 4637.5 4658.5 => 0.4719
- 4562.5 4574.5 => 0.5134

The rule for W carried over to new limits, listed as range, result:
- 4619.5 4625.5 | 0.555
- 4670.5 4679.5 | 0.528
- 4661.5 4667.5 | 0.474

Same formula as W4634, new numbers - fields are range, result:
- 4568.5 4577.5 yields 0.529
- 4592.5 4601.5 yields 0.526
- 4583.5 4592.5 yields 0.573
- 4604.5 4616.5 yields 0.592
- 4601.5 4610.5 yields 0.602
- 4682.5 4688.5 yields 0.504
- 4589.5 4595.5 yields 0.558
